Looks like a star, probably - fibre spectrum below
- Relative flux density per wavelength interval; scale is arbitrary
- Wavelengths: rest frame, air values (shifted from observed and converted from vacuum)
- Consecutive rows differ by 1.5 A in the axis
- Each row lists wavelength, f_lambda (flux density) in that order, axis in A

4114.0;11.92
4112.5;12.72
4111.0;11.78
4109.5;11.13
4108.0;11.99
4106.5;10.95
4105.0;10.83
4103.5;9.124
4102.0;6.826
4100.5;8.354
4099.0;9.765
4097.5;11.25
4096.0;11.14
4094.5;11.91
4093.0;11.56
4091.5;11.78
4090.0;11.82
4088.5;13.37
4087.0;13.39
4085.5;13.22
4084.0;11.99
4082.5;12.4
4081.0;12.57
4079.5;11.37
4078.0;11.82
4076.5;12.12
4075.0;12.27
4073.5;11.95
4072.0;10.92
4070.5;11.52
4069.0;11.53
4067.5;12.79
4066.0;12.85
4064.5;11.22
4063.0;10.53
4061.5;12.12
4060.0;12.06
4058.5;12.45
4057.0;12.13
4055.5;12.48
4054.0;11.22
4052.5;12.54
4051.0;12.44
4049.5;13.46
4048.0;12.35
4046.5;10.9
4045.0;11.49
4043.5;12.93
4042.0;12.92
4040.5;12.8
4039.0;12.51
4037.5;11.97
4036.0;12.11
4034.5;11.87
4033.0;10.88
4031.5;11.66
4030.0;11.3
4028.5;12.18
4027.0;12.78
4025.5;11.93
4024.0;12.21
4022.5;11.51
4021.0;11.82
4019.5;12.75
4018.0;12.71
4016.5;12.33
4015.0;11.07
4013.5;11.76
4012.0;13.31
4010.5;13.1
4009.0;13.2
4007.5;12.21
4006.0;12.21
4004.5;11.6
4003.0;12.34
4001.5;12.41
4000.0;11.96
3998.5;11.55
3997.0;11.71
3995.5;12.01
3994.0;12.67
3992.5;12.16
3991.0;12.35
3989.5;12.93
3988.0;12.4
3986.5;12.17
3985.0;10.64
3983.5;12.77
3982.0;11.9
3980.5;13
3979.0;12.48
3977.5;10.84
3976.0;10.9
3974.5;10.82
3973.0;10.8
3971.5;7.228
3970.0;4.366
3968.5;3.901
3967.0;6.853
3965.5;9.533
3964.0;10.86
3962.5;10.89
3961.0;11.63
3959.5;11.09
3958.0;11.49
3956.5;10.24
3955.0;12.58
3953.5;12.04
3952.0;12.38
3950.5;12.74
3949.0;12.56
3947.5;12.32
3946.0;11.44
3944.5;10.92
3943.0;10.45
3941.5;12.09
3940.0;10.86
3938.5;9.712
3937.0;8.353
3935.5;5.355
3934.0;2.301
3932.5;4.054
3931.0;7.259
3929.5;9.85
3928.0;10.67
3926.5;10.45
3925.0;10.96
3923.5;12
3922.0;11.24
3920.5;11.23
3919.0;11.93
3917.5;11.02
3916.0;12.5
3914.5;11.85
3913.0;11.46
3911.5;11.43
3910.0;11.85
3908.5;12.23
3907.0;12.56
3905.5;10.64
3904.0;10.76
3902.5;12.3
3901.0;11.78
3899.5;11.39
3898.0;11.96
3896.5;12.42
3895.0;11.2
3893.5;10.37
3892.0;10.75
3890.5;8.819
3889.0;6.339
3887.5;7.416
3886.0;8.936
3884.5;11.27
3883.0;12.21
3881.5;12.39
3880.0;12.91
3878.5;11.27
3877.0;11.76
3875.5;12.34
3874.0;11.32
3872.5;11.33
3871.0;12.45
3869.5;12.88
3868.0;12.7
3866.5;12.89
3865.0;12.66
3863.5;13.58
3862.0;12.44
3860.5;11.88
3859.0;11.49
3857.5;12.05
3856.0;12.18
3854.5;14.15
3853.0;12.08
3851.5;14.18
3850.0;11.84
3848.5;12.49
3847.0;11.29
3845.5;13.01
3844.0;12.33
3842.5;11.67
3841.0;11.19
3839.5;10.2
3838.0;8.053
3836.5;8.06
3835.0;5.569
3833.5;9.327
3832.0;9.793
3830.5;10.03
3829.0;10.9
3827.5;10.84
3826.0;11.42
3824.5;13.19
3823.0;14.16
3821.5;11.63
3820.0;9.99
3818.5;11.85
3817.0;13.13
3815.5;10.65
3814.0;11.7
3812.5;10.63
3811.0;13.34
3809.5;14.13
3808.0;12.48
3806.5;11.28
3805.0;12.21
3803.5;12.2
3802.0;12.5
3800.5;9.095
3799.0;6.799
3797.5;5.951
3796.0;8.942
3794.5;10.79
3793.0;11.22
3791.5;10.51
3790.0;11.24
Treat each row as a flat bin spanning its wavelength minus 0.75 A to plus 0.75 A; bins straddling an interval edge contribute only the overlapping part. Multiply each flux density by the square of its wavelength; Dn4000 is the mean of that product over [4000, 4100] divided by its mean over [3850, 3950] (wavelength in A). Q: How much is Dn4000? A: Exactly 1.2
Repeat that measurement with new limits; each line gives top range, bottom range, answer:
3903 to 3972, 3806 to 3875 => 0.92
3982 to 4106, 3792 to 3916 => 1.16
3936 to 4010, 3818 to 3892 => 1.05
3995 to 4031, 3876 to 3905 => 1.19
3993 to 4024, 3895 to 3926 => 1.10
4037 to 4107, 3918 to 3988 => 1.22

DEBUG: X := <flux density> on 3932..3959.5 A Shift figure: 10.2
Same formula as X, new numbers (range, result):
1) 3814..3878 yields 11.6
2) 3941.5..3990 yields 10.9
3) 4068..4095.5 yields 12.1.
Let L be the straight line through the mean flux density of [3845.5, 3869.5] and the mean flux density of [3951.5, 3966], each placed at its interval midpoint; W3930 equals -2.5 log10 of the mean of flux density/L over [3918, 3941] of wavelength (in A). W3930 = 0.265 mag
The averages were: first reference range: 12.6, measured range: 9.14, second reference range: 11.3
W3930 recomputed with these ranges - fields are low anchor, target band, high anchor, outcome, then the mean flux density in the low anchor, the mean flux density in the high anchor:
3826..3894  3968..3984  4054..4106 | 0.15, 11.2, 11.6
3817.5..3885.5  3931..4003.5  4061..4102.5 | 0.10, 11.6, 11.6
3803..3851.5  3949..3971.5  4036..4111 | 0.15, 11.3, 11.7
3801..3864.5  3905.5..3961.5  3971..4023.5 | 0.11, 11.6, 12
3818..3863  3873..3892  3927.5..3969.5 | 0.01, 11.3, 9.76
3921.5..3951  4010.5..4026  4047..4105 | -0.12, 9.74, 11.7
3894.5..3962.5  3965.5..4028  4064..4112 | -0.03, 10.8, 11.5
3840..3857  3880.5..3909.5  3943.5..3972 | 0.06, 12.4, 10.3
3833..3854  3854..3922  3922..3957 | -0.10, 10.9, 10.1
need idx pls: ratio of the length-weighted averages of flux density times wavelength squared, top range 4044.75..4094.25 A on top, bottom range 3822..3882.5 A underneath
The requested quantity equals 1.2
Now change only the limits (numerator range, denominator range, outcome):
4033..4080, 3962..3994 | 1.19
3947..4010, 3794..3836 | 1.13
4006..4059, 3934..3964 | 1.18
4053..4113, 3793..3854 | 1.20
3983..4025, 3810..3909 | 1.15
